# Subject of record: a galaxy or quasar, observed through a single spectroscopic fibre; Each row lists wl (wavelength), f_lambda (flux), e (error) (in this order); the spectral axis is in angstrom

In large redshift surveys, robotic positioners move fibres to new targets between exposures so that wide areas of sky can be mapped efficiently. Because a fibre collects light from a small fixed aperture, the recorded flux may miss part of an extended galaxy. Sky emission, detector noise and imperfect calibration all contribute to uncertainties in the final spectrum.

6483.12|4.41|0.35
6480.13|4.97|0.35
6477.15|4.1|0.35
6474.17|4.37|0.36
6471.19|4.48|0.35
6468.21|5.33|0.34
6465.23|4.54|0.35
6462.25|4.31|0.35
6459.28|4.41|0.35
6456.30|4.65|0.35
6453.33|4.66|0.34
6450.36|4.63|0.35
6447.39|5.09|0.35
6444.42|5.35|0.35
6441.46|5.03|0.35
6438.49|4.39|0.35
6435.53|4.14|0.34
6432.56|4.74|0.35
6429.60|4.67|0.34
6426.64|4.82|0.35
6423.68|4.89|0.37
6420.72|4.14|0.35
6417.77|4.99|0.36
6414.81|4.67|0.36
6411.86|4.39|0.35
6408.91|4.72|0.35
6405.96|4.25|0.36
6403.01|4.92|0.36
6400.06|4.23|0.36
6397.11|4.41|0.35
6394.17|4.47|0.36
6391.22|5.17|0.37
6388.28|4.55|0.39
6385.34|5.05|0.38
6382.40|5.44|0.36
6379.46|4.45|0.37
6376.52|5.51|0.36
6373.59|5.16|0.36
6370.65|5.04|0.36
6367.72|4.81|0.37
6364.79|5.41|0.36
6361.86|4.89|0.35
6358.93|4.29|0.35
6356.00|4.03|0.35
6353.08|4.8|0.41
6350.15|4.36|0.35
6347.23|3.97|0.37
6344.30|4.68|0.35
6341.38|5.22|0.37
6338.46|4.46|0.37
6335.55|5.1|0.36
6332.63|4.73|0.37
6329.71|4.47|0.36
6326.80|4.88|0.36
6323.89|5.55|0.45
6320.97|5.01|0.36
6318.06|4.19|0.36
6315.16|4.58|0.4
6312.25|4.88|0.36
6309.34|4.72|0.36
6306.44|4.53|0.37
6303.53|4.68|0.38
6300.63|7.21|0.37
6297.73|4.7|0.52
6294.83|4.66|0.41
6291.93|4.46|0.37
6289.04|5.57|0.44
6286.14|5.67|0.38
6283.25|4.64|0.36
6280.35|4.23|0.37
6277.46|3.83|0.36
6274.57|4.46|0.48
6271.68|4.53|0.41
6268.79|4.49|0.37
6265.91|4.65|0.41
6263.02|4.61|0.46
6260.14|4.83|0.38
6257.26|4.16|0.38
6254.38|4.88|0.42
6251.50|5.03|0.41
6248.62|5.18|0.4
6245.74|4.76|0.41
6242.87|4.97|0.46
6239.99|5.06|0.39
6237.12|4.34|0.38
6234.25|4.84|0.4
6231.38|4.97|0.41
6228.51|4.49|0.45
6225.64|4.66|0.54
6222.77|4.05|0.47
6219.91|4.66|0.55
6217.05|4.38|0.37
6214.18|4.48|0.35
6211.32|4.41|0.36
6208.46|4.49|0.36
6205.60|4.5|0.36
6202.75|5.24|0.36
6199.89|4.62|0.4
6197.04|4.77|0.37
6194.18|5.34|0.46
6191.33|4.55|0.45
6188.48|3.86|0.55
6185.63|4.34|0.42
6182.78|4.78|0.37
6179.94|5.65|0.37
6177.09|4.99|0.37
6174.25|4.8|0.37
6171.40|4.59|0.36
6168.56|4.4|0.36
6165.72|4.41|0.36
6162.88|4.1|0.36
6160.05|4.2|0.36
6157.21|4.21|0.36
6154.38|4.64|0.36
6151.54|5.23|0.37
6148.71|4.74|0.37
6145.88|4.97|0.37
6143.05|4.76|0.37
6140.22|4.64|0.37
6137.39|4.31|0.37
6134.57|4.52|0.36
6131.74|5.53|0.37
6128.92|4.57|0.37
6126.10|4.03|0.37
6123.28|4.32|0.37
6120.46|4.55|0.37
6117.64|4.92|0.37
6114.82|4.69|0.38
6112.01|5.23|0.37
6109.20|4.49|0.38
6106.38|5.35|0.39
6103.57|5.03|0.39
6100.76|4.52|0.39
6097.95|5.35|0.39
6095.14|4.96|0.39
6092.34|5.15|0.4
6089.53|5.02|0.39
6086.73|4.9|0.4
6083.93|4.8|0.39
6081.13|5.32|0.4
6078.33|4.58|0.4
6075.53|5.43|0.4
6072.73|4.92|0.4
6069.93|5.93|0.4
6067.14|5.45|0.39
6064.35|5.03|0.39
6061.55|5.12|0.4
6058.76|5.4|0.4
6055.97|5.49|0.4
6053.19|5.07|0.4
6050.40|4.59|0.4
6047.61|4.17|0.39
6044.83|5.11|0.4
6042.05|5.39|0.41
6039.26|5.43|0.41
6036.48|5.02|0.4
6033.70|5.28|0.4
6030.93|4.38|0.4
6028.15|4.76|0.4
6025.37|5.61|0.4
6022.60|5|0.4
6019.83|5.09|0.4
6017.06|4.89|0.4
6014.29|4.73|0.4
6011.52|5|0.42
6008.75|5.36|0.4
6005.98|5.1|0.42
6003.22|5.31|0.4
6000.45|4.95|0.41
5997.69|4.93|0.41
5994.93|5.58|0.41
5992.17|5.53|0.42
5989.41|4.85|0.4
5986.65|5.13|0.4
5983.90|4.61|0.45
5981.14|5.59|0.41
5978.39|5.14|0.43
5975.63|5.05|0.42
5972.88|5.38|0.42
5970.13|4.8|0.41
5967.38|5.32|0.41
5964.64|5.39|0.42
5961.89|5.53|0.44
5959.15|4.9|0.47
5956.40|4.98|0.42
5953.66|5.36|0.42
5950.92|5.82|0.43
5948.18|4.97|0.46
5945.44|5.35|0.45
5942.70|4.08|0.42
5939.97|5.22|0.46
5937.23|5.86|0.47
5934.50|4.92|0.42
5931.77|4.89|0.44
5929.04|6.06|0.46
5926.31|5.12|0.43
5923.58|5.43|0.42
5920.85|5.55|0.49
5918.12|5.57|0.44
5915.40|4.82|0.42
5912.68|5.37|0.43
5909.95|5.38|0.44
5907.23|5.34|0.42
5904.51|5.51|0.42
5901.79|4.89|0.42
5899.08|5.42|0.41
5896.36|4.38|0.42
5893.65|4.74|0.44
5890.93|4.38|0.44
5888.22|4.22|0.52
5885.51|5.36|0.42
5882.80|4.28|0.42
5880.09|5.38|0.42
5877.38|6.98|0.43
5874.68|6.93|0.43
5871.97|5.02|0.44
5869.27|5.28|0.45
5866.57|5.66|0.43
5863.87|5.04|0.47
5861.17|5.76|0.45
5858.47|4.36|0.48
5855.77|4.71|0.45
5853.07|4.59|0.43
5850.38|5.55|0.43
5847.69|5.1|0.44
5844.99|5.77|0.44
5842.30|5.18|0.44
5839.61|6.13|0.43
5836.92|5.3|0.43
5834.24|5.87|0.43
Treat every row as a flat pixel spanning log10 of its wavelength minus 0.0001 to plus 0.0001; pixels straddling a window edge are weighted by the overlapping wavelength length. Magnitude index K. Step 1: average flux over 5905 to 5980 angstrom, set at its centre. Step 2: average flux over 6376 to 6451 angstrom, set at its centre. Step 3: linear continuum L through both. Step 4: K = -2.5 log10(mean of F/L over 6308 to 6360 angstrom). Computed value 0.03 mag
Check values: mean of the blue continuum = 5.25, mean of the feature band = 4.66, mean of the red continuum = 4.73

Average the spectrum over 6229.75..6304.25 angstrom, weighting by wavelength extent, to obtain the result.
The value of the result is 4.82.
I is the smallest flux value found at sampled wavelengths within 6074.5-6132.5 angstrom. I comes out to 4.03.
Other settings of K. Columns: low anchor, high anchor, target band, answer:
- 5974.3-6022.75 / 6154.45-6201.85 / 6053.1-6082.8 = -0.07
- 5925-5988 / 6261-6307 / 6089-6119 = 0.01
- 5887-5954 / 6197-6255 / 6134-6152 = 0.02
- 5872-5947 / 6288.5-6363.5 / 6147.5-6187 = 0.07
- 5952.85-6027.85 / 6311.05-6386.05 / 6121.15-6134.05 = 0.09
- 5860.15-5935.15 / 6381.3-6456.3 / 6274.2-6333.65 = 0.00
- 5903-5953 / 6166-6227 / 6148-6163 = 0.05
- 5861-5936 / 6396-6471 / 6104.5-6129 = 0.07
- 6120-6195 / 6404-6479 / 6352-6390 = -0.06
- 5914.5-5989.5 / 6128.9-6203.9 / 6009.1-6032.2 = 0.02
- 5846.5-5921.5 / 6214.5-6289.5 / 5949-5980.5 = -0.03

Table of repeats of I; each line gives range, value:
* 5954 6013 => 4.61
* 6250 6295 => 3.83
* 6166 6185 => 4.4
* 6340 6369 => 3.97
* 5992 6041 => 4.38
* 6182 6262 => 3.86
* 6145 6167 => 4.1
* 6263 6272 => 4.49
